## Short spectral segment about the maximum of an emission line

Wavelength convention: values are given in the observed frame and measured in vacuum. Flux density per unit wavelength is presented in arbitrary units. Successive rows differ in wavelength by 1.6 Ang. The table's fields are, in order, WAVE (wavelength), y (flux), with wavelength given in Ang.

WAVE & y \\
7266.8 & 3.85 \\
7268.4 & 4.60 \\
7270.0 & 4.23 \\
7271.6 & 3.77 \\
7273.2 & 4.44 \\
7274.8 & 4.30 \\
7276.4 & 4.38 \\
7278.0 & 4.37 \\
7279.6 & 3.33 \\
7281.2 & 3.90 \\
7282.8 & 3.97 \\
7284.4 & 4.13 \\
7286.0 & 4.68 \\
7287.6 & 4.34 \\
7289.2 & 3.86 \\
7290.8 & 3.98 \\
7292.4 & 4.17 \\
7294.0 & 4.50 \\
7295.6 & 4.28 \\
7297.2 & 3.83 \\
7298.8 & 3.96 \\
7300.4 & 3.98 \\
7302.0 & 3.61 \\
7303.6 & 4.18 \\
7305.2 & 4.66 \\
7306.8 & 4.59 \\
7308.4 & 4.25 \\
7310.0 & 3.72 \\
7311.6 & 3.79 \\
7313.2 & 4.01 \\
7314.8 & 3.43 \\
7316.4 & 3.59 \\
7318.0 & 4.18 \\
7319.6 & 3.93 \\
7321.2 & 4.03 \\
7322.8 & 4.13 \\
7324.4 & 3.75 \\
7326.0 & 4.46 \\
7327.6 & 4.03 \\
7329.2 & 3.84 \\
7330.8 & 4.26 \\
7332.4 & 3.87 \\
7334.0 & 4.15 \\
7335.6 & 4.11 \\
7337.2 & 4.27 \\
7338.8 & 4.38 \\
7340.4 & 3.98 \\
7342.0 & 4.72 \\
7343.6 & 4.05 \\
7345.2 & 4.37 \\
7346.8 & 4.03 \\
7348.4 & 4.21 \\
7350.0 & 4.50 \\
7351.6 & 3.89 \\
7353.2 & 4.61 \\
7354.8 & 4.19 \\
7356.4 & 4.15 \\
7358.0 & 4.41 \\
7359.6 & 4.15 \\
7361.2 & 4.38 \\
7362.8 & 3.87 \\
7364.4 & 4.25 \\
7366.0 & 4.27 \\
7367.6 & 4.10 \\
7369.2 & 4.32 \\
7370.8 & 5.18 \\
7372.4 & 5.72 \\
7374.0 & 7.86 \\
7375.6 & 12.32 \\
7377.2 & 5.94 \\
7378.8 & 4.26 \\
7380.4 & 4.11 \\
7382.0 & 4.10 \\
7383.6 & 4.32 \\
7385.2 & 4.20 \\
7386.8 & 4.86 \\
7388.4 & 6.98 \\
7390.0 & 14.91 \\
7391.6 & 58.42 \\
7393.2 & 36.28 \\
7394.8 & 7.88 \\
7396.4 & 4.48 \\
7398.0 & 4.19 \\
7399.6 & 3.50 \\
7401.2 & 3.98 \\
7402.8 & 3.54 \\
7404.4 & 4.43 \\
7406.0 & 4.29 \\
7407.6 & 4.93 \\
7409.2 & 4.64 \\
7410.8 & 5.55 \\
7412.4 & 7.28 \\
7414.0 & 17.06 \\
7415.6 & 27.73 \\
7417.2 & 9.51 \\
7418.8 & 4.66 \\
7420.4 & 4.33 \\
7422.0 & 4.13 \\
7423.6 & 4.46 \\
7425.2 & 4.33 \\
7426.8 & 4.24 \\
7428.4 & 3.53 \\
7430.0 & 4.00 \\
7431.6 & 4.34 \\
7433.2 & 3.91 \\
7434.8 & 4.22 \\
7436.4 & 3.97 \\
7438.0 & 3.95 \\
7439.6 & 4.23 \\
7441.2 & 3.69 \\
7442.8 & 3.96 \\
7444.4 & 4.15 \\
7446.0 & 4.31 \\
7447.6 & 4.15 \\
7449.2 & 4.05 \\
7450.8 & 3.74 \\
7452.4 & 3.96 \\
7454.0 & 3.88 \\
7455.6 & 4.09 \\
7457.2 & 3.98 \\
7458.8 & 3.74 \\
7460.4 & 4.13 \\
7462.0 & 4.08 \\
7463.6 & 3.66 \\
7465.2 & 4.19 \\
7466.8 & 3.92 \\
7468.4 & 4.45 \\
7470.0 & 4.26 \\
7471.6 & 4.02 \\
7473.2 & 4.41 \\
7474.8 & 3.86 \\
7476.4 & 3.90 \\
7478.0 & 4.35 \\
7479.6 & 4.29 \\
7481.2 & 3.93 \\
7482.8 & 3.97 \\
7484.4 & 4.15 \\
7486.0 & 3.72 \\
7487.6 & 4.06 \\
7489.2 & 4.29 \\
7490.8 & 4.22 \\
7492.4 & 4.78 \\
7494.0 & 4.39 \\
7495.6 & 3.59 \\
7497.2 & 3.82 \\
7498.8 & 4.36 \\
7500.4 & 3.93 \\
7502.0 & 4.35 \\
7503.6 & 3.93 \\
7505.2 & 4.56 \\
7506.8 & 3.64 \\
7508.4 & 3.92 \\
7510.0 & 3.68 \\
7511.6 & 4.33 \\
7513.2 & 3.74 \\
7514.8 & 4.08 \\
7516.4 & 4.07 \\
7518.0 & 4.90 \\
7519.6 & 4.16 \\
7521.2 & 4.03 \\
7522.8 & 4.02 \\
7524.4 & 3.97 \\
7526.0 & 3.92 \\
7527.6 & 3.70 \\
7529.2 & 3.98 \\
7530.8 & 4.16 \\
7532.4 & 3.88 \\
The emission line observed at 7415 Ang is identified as [N II] 6583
